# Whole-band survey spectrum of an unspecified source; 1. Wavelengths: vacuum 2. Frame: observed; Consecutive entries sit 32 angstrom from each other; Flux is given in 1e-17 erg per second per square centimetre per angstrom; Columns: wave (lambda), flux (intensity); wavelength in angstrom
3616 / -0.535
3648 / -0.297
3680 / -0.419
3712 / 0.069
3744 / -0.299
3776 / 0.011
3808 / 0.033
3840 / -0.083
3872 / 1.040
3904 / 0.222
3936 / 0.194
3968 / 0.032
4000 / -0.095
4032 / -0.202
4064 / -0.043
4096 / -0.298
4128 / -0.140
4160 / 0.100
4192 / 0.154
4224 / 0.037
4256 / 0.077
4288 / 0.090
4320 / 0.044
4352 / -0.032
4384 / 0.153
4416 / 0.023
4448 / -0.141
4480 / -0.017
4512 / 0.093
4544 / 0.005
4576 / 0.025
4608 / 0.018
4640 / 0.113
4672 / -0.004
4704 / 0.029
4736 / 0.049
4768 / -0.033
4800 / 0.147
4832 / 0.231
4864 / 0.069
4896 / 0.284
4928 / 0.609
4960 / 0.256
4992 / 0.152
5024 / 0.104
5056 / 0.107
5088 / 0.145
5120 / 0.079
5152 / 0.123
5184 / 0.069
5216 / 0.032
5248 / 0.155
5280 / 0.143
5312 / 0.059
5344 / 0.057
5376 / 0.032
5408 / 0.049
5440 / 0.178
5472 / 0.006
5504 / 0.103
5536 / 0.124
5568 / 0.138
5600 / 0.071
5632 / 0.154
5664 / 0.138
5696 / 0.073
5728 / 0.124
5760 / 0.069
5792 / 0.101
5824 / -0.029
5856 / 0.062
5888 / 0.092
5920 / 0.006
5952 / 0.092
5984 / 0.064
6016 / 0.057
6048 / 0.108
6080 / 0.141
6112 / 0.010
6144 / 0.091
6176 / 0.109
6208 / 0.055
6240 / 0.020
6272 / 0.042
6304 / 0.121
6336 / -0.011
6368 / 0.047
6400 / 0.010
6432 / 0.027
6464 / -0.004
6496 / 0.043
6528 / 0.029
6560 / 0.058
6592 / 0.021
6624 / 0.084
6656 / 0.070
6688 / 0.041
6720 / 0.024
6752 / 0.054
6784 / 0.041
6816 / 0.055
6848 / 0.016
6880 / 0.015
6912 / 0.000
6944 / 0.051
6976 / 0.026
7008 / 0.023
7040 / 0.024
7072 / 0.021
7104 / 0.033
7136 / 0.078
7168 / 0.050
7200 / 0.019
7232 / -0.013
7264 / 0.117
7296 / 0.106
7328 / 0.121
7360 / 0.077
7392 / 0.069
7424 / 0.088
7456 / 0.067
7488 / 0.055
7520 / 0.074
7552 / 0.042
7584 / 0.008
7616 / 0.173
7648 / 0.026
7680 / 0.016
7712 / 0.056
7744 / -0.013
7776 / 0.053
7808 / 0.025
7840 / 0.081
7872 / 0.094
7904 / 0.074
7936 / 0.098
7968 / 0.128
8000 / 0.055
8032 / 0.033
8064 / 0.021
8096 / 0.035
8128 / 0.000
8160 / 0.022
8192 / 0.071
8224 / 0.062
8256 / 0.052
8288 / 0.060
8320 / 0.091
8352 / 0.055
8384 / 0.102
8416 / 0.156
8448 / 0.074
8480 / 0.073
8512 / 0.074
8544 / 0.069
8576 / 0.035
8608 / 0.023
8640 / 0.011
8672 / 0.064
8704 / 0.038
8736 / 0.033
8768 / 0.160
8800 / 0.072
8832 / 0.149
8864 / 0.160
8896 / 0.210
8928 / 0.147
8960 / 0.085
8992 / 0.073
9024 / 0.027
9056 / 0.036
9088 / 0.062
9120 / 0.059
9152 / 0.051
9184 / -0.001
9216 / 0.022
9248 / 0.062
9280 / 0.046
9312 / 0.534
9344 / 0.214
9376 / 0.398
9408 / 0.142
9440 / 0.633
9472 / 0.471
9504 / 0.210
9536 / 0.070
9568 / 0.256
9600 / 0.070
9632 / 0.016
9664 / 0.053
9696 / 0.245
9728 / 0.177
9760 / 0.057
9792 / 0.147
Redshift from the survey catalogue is 2.18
